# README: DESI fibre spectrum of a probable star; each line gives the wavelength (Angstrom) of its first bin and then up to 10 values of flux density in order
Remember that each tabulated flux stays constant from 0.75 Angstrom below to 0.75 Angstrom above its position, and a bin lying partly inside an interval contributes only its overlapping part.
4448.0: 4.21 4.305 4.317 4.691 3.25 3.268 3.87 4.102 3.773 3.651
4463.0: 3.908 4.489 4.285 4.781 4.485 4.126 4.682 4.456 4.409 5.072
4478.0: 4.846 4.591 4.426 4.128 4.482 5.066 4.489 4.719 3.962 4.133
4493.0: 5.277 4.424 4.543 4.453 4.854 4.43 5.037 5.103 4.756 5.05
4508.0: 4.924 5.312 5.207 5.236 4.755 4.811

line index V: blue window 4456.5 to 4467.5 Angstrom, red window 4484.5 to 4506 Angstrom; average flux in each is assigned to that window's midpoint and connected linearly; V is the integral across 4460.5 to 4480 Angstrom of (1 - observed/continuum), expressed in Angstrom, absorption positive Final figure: -1.0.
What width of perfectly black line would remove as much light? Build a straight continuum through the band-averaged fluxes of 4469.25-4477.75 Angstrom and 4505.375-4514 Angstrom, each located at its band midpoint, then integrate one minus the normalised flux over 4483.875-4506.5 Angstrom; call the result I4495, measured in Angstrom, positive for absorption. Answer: 1.0 Angstrom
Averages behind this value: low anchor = 4.56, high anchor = 5.09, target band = 4.67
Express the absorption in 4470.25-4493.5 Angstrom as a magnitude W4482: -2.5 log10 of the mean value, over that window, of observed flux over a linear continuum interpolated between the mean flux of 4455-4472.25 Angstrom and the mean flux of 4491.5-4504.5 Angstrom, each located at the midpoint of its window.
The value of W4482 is -0.03 mag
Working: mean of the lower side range 4.11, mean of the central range 4.56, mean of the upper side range 4.73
